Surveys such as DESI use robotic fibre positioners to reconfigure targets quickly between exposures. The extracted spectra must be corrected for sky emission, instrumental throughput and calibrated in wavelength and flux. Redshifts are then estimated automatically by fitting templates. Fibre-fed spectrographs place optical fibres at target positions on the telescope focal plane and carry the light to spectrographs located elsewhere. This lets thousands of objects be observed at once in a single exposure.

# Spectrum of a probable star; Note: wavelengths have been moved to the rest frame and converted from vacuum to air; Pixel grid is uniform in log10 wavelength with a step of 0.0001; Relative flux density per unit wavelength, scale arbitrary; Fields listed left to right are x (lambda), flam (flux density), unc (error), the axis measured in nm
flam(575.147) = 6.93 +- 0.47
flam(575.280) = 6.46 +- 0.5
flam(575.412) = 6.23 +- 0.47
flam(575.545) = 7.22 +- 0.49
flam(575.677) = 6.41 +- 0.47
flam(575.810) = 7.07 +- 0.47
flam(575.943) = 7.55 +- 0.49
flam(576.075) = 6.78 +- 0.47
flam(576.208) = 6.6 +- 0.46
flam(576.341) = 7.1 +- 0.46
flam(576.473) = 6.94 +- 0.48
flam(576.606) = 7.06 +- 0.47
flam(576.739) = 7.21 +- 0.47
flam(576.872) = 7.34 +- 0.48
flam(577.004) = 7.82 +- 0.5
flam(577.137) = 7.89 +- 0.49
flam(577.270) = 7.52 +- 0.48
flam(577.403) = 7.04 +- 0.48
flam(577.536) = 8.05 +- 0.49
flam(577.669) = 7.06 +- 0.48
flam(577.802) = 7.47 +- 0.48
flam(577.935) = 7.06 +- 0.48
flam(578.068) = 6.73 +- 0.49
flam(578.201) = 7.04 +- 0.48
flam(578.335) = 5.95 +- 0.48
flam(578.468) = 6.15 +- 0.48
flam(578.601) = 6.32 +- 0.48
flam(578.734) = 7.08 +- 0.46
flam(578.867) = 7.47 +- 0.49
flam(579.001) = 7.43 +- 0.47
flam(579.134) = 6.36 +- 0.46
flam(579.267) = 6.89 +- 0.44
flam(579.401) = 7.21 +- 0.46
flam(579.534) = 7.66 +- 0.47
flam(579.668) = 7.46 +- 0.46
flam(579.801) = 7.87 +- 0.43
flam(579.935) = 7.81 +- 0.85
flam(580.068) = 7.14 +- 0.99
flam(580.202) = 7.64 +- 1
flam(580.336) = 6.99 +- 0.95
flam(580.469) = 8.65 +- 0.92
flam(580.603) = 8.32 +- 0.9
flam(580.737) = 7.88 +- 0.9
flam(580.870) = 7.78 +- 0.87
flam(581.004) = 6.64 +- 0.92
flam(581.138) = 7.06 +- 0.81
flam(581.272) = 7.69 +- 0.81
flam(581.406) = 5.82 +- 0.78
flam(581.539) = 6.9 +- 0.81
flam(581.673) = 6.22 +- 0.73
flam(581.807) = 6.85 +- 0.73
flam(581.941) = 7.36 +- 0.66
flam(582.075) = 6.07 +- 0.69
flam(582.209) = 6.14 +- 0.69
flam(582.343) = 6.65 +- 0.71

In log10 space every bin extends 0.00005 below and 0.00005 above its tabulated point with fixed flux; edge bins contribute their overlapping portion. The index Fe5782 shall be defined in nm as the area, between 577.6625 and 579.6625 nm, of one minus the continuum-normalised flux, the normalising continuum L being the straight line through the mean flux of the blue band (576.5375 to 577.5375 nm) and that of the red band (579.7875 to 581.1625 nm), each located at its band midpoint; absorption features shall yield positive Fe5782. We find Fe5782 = 0.158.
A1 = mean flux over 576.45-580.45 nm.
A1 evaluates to 7.21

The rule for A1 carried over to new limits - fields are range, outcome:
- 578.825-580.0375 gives 7.34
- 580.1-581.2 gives 7.6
